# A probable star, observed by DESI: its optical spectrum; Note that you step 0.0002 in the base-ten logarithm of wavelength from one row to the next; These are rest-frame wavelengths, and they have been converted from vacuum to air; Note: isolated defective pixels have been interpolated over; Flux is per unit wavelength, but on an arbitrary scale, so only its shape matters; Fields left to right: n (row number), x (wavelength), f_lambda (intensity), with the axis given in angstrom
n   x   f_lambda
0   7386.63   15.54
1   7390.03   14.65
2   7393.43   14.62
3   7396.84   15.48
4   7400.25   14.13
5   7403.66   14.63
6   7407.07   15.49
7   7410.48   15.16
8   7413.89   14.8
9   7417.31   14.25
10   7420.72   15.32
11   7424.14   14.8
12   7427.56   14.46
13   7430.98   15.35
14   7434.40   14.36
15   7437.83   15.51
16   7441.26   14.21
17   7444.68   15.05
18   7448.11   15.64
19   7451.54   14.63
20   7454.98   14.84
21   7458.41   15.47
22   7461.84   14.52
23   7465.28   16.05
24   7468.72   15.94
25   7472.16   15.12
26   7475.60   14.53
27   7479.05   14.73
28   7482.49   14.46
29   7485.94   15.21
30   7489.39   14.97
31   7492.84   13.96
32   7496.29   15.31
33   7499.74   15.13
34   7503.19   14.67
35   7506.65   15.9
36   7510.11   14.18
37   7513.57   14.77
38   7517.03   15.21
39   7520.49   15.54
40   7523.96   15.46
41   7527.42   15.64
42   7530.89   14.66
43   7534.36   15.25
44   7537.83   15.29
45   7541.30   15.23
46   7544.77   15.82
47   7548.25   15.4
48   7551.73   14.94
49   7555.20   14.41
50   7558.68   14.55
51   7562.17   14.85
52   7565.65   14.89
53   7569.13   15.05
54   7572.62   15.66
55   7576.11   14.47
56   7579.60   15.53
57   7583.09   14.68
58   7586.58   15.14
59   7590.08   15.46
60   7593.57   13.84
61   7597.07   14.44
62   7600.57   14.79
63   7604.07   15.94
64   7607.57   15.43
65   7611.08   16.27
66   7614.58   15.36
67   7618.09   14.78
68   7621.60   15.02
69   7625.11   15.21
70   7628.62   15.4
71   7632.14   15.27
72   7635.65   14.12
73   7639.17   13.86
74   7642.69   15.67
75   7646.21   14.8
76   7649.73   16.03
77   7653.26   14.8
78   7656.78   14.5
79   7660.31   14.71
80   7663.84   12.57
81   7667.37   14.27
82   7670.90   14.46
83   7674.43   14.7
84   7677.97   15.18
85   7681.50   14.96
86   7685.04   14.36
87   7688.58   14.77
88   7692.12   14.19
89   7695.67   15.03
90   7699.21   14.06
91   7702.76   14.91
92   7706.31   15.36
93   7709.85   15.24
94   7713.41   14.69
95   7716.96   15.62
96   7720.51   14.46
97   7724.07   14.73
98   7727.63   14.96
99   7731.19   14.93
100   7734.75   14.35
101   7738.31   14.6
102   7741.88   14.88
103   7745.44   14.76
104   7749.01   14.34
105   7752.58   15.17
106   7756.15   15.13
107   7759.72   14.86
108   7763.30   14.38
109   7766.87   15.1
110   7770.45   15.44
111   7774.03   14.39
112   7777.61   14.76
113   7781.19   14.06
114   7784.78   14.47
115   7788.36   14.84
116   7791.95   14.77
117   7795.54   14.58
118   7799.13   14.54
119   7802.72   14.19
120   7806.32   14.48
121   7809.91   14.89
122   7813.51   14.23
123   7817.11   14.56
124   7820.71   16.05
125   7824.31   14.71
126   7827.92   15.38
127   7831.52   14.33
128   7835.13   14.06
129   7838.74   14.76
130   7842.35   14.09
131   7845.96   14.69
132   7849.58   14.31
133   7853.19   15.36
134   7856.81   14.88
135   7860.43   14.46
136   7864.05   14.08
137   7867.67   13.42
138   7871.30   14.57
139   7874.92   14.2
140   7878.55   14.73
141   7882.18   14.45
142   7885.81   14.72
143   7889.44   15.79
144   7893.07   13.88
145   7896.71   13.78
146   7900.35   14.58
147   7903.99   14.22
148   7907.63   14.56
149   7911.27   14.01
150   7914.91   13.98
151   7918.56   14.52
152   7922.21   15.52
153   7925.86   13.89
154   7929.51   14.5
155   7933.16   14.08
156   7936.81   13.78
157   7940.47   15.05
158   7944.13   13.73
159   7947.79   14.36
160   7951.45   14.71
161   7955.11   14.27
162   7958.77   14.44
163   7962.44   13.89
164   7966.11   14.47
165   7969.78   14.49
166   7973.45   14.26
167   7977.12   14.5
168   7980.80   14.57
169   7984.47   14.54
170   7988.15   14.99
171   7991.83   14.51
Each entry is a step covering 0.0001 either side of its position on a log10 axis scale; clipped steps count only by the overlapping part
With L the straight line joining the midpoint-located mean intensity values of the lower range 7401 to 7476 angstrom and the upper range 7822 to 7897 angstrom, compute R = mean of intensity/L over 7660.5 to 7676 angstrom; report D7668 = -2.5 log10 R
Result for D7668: 0.05 mag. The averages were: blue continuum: 15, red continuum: 14.5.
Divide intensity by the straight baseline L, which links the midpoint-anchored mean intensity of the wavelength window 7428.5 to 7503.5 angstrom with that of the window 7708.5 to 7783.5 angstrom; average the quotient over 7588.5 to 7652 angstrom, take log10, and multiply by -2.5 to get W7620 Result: -0.02 mag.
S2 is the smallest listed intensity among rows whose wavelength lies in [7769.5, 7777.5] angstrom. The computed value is 14.39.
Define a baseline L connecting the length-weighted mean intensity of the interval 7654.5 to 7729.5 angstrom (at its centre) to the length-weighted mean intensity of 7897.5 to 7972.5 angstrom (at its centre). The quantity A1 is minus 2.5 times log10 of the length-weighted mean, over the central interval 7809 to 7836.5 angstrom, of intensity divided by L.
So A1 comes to -0.02 mag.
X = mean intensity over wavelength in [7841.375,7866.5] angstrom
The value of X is 14.5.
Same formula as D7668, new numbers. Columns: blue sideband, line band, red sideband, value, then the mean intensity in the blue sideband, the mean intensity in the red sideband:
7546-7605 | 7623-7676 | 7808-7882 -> 0.011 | 14.9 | 14.6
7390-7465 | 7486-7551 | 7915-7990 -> -0.022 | 14.9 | 14.4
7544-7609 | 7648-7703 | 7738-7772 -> 0.026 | 15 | 14.9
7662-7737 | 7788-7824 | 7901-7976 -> -0.014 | 14.7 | 14.3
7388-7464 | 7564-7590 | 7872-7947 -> -0.025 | 14.9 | 14.4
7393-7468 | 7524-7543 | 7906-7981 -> -0.029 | 15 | 14.4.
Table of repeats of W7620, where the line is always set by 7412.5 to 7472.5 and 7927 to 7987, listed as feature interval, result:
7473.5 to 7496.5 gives 0.02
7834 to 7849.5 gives 0.01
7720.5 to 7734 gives -0.01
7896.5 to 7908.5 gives 0.01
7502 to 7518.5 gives 0.00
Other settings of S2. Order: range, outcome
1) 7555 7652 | 13.84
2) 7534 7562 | 14.41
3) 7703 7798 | 14.06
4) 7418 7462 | 14.21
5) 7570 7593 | 14.47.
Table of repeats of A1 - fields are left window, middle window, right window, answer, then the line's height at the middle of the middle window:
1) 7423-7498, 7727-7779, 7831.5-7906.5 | -0.015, 14.6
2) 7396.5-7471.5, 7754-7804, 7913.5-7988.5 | -0.007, 14.6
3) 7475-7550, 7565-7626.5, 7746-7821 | -0.011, 15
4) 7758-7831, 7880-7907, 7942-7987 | 0.002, 14.5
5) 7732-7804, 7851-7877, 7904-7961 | 0.005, 14.5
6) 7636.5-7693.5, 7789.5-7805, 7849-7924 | 0.000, 14.5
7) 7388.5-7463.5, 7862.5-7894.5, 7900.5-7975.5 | -0.003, 14.4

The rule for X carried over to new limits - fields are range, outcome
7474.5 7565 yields 15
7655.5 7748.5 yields 14.7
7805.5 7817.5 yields 14.5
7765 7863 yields 14.7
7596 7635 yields 15.2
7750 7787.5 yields 14.8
